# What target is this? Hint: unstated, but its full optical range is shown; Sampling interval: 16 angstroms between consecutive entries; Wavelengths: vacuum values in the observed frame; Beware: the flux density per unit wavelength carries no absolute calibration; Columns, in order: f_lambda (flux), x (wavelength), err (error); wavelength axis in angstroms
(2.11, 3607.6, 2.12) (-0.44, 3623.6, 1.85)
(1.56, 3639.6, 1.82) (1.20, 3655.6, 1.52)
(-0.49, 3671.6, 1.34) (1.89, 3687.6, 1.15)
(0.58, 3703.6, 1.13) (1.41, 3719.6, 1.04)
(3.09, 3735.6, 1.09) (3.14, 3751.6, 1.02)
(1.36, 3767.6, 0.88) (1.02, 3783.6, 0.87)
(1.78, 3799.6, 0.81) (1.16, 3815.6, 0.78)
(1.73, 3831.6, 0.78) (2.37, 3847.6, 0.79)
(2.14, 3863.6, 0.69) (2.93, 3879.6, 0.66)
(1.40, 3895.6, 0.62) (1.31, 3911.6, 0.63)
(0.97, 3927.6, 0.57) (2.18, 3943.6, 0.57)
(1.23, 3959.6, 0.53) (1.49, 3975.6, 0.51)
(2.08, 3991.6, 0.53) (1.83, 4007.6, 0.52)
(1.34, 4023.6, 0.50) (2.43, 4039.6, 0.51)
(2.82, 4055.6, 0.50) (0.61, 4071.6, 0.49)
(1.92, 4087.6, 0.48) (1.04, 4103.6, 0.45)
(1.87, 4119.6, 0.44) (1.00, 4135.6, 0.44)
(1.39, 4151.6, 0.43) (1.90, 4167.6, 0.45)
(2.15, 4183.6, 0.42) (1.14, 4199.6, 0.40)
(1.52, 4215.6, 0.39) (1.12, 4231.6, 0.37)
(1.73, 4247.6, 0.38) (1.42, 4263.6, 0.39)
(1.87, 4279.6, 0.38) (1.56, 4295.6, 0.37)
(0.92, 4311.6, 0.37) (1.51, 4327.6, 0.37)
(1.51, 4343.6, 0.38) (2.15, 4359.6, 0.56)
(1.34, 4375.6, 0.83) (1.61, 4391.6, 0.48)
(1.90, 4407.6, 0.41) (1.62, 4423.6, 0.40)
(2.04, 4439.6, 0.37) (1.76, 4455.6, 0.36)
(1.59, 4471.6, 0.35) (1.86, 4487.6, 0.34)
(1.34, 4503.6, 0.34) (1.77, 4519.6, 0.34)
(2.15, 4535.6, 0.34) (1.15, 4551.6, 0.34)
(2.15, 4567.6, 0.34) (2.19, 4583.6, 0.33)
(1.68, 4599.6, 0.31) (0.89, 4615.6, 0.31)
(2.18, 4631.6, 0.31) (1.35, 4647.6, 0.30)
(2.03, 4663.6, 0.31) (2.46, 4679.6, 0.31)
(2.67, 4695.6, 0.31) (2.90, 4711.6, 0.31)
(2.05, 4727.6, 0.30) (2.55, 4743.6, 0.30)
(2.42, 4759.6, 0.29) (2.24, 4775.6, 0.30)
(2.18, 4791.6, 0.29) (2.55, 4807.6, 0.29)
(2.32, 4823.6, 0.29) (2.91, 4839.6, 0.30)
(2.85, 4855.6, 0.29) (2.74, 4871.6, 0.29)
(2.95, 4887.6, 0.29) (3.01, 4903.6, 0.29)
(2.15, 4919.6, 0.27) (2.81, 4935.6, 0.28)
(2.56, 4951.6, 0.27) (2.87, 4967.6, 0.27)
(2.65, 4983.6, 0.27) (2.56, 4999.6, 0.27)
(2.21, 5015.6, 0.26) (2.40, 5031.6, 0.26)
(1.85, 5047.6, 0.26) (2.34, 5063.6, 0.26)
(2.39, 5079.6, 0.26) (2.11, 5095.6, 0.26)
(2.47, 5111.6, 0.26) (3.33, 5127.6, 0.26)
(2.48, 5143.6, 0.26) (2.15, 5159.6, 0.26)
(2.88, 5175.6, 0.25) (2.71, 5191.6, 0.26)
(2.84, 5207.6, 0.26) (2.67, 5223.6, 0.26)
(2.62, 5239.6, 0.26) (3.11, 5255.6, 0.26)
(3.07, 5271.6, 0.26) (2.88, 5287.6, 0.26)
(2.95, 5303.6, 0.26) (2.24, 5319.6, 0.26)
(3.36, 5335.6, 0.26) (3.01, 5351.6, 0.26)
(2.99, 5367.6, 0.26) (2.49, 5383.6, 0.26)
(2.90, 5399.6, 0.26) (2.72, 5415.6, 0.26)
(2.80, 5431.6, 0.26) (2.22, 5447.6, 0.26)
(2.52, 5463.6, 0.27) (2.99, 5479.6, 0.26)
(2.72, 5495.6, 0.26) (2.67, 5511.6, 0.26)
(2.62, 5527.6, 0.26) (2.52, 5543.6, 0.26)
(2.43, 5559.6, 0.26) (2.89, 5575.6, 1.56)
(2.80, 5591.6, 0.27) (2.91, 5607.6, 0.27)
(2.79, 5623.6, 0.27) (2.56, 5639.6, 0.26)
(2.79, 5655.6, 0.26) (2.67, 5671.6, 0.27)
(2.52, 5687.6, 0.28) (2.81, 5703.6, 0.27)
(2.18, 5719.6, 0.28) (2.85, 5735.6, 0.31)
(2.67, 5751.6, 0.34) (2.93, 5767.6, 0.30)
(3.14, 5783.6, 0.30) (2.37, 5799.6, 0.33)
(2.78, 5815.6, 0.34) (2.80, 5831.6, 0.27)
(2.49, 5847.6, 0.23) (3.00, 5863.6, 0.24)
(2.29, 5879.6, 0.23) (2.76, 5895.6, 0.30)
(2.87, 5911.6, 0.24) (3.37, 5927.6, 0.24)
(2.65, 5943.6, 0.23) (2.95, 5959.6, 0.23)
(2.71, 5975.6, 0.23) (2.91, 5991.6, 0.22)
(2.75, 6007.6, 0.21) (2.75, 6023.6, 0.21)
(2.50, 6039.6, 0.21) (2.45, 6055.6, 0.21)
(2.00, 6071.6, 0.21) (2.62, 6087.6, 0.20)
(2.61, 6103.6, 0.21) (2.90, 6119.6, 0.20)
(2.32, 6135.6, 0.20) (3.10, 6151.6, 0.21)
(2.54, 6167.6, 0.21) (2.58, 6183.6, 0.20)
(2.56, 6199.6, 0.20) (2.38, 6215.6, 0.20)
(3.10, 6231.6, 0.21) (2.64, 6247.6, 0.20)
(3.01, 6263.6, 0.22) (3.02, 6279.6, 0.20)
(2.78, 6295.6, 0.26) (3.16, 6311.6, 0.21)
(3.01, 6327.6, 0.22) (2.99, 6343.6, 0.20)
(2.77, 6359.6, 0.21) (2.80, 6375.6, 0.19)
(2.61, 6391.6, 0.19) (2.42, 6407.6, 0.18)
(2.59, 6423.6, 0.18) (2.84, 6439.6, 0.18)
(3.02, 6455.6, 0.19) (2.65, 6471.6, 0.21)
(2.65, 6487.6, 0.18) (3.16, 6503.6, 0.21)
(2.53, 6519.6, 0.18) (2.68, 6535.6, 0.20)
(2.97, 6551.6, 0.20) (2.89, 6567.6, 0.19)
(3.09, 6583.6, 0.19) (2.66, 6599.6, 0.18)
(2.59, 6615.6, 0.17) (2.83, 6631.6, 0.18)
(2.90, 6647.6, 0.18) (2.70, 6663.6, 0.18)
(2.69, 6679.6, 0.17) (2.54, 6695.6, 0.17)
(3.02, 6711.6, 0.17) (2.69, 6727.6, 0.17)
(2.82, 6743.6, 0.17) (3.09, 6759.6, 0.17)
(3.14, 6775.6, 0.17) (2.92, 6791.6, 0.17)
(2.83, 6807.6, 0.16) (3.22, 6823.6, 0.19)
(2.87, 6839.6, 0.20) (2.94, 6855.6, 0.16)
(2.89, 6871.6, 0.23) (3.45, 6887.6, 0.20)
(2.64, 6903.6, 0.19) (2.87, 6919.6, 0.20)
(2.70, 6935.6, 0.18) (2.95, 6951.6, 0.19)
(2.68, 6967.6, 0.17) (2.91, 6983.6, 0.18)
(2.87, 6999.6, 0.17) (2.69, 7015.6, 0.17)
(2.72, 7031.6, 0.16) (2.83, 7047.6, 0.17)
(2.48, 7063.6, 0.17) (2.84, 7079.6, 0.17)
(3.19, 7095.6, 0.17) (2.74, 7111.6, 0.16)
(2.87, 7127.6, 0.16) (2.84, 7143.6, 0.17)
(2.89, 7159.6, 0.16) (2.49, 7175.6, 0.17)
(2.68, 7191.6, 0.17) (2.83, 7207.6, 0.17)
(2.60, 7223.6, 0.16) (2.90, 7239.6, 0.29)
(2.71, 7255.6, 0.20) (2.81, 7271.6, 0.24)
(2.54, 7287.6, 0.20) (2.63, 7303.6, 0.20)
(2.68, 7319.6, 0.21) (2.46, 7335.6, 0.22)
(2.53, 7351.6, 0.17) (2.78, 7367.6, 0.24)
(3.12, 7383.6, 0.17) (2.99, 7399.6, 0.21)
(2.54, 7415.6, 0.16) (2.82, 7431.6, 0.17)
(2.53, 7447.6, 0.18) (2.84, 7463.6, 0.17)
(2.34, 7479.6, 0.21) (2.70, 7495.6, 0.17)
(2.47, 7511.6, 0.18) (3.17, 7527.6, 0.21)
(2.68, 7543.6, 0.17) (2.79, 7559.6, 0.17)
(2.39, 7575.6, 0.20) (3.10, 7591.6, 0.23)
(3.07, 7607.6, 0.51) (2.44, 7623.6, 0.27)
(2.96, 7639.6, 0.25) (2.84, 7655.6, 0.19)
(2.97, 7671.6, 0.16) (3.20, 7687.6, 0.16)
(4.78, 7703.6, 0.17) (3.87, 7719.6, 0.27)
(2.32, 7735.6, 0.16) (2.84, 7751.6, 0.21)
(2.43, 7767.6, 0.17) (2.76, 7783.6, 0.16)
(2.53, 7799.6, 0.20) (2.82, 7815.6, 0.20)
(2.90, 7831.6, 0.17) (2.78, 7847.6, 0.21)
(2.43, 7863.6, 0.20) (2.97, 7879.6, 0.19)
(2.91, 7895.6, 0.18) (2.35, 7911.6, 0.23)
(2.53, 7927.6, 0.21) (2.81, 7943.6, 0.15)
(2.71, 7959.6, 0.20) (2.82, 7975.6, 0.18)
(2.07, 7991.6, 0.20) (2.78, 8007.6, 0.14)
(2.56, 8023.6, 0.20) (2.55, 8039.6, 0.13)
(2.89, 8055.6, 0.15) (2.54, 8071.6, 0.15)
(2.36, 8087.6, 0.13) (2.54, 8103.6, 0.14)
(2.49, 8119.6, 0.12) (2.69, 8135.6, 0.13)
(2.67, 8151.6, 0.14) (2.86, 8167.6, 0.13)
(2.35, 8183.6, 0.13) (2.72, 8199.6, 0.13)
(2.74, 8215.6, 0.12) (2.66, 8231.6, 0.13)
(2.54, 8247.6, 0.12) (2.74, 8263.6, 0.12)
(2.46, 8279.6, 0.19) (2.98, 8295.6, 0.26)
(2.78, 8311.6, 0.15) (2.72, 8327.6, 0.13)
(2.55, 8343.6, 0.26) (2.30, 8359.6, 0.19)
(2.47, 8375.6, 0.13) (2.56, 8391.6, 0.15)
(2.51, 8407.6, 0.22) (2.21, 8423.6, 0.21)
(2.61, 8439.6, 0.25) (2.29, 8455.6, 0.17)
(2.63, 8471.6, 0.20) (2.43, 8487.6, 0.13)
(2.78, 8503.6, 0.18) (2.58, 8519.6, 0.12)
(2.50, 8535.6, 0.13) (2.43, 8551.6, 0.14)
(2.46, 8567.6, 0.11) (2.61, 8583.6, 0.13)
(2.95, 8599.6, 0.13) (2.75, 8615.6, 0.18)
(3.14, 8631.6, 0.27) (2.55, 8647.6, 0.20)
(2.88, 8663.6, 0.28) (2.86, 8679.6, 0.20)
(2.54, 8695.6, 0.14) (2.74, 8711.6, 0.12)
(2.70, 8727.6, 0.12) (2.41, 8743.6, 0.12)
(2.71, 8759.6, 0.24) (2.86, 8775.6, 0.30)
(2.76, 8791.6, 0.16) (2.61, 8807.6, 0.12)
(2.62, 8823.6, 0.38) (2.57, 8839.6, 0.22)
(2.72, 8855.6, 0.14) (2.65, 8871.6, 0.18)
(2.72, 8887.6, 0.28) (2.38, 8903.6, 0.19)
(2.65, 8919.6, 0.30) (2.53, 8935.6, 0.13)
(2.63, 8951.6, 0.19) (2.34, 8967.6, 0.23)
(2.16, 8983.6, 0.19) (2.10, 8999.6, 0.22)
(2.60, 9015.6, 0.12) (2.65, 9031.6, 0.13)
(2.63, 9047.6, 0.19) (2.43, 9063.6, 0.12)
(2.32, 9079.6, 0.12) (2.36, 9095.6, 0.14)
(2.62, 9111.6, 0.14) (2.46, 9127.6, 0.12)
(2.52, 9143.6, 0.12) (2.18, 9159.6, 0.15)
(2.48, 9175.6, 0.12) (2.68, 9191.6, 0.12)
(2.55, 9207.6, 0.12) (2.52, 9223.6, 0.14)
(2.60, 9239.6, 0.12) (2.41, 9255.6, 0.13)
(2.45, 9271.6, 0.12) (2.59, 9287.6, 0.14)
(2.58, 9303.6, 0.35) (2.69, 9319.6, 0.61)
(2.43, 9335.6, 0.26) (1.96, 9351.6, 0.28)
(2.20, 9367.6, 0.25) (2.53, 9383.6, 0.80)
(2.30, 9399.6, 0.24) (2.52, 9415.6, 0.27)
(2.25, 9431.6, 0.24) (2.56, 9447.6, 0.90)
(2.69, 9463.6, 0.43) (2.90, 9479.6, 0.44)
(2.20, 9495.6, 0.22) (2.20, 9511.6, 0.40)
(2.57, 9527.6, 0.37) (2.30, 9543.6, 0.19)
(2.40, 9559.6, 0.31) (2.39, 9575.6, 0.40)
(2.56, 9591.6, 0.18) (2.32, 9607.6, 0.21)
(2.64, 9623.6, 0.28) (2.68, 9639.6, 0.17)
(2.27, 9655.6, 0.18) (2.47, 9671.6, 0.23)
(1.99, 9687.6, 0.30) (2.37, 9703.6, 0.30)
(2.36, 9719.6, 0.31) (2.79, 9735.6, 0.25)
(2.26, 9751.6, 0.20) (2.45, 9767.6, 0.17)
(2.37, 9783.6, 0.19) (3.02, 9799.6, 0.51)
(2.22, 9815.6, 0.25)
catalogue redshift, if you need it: 0.17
